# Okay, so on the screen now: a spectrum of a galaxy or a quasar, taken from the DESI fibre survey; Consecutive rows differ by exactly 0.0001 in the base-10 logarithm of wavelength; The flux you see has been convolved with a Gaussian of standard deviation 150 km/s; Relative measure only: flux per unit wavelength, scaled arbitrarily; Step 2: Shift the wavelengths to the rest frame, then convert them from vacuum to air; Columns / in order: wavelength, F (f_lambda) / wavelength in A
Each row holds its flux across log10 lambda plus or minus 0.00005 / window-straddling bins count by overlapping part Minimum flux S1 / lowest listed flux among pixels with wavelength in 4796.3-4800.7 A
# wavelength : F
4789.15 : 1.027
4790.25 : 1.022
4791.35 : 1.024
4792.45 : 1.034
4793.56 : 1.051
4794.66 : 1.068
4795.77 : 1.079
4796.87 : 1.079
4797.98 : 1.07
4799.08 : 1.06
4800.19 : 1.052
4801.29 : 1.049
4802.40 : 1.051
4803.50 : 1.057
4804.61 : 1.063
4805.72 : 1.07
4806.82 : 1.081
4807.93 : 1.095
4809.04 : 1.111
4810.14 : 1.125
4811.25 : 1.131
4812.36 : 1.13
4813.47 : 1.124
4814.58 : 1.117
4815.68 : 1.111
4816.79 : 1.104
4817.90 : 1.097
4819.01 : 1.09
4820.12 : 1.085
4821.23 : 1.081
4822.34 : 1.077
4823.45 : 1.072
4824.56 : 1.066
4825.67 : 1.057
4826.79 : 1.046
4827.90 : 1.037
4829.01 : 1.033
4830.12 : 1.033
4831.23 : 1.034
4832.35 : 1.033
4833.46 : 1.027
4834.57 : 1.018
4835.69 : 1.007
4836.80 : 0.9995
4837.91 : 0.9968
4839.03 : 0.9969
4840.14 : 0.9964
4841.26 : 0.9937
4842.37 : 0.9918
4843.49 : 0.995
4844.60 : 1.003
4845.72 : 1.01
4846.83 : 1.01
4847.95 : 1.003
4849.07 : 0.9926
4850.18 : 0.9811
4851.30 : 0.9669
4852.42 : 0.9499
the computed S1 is 1.052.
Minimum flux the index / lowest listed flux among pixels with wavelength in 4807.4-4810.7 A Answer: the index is 1.095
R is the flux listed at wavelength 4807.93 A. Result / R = 1.095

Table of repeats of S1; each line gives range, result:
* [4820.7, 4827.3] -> 1.046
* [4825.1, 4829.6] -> 1.033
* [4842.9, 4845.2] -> 0.995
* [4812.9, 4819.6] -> 1.09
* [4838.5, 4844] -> 0.9918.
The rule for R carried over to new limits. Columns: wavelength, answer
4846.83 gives 1.01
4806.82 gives 1.081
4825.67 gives 1.057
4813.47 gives 1.124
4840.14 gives 0.9964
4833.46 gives 1.027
